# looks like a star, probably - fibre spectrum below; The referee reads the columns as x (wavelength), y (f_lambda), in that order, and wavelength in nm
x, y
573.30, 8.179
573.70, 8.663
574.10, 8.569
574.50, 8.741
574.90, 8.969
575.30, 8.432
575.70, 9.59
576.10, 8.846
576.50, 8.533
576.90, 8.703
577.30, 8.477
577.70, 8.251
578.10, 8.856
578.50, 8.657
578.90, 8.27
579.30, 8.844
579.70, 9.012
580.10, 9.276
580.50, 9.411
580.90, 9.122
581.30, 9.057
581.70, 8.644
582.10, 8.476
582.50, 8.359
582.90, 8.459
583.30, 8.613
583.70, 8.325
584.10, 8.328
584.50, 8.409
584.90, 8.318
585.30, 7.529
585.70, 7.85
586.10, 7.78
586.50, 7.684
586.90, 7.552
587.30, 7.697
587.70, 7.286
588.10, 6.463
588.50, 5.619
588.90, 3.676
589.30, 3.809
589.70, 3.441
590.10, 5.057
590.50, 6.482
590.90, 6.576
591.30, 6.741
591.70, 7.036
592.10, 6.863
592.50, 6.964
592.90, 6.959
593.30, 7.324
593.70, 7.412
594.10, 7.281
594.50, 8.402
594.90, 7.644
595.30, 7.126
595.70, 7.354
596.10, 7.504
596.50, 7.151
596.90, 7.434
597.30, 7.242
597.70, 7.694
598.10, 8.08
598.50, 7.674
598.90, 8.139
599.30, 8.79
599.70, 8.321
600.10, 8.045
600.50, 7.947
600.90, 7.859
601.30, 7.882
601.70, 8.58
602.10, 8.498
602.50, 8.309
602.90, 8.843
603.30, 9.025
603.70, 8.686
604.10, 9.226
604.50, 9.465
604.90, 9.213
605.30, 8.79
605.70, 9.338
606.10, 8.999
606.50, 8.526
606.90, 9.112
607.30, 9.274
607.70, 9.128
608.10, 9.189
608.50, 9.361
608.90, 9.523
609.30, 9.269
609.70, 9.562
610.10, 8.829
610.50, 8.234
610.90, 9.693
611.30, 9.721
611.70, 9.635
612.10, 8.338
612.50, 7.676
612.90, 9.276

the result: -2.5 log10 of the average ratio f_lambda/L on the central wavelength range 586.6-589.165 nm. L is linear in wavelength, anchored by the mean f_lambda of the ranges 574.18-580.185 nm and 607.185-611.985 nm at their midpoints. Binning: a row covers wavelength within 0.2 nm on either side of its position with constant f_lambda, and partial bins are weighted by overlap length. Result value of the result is 0.37 mag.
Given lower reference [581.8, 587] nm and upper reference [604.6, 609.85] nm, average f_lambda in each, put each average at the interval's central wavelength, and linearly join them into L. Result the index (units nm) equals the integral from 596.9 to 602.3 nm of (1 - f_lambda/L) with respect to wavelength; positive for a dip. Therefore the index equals 0.49 nm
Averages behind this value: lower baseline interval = 8.15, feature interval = 8.03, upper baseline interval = 9.18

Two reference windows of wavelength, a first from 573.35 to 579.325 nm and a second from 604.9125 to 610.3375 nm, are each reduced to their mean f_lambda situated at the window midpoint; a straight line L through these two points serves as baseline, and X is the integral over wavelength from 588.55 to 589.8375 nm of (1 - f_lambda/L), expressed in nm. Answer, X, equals 0.72 nm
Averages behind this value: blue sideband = 8.68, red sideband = 9.14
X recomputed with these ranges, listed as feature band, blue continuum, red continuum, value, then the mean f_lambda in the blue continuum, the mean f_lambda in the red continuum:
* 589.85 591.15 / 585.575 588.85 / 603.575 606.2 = 0.26 nm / 7.06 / 9.12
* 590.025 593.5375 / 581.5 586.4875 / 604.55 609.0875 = 0.75 nm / 8.24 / 9.14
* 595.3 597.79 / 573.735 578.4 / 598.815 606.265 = 0.37 nm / 8.72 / 8.64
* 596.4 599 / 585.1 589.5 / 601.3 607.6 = 0.12 nm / 6.63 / 8.9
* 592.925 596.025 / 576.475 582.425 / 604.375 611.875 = 0.52 nm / 8.77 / 9.2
